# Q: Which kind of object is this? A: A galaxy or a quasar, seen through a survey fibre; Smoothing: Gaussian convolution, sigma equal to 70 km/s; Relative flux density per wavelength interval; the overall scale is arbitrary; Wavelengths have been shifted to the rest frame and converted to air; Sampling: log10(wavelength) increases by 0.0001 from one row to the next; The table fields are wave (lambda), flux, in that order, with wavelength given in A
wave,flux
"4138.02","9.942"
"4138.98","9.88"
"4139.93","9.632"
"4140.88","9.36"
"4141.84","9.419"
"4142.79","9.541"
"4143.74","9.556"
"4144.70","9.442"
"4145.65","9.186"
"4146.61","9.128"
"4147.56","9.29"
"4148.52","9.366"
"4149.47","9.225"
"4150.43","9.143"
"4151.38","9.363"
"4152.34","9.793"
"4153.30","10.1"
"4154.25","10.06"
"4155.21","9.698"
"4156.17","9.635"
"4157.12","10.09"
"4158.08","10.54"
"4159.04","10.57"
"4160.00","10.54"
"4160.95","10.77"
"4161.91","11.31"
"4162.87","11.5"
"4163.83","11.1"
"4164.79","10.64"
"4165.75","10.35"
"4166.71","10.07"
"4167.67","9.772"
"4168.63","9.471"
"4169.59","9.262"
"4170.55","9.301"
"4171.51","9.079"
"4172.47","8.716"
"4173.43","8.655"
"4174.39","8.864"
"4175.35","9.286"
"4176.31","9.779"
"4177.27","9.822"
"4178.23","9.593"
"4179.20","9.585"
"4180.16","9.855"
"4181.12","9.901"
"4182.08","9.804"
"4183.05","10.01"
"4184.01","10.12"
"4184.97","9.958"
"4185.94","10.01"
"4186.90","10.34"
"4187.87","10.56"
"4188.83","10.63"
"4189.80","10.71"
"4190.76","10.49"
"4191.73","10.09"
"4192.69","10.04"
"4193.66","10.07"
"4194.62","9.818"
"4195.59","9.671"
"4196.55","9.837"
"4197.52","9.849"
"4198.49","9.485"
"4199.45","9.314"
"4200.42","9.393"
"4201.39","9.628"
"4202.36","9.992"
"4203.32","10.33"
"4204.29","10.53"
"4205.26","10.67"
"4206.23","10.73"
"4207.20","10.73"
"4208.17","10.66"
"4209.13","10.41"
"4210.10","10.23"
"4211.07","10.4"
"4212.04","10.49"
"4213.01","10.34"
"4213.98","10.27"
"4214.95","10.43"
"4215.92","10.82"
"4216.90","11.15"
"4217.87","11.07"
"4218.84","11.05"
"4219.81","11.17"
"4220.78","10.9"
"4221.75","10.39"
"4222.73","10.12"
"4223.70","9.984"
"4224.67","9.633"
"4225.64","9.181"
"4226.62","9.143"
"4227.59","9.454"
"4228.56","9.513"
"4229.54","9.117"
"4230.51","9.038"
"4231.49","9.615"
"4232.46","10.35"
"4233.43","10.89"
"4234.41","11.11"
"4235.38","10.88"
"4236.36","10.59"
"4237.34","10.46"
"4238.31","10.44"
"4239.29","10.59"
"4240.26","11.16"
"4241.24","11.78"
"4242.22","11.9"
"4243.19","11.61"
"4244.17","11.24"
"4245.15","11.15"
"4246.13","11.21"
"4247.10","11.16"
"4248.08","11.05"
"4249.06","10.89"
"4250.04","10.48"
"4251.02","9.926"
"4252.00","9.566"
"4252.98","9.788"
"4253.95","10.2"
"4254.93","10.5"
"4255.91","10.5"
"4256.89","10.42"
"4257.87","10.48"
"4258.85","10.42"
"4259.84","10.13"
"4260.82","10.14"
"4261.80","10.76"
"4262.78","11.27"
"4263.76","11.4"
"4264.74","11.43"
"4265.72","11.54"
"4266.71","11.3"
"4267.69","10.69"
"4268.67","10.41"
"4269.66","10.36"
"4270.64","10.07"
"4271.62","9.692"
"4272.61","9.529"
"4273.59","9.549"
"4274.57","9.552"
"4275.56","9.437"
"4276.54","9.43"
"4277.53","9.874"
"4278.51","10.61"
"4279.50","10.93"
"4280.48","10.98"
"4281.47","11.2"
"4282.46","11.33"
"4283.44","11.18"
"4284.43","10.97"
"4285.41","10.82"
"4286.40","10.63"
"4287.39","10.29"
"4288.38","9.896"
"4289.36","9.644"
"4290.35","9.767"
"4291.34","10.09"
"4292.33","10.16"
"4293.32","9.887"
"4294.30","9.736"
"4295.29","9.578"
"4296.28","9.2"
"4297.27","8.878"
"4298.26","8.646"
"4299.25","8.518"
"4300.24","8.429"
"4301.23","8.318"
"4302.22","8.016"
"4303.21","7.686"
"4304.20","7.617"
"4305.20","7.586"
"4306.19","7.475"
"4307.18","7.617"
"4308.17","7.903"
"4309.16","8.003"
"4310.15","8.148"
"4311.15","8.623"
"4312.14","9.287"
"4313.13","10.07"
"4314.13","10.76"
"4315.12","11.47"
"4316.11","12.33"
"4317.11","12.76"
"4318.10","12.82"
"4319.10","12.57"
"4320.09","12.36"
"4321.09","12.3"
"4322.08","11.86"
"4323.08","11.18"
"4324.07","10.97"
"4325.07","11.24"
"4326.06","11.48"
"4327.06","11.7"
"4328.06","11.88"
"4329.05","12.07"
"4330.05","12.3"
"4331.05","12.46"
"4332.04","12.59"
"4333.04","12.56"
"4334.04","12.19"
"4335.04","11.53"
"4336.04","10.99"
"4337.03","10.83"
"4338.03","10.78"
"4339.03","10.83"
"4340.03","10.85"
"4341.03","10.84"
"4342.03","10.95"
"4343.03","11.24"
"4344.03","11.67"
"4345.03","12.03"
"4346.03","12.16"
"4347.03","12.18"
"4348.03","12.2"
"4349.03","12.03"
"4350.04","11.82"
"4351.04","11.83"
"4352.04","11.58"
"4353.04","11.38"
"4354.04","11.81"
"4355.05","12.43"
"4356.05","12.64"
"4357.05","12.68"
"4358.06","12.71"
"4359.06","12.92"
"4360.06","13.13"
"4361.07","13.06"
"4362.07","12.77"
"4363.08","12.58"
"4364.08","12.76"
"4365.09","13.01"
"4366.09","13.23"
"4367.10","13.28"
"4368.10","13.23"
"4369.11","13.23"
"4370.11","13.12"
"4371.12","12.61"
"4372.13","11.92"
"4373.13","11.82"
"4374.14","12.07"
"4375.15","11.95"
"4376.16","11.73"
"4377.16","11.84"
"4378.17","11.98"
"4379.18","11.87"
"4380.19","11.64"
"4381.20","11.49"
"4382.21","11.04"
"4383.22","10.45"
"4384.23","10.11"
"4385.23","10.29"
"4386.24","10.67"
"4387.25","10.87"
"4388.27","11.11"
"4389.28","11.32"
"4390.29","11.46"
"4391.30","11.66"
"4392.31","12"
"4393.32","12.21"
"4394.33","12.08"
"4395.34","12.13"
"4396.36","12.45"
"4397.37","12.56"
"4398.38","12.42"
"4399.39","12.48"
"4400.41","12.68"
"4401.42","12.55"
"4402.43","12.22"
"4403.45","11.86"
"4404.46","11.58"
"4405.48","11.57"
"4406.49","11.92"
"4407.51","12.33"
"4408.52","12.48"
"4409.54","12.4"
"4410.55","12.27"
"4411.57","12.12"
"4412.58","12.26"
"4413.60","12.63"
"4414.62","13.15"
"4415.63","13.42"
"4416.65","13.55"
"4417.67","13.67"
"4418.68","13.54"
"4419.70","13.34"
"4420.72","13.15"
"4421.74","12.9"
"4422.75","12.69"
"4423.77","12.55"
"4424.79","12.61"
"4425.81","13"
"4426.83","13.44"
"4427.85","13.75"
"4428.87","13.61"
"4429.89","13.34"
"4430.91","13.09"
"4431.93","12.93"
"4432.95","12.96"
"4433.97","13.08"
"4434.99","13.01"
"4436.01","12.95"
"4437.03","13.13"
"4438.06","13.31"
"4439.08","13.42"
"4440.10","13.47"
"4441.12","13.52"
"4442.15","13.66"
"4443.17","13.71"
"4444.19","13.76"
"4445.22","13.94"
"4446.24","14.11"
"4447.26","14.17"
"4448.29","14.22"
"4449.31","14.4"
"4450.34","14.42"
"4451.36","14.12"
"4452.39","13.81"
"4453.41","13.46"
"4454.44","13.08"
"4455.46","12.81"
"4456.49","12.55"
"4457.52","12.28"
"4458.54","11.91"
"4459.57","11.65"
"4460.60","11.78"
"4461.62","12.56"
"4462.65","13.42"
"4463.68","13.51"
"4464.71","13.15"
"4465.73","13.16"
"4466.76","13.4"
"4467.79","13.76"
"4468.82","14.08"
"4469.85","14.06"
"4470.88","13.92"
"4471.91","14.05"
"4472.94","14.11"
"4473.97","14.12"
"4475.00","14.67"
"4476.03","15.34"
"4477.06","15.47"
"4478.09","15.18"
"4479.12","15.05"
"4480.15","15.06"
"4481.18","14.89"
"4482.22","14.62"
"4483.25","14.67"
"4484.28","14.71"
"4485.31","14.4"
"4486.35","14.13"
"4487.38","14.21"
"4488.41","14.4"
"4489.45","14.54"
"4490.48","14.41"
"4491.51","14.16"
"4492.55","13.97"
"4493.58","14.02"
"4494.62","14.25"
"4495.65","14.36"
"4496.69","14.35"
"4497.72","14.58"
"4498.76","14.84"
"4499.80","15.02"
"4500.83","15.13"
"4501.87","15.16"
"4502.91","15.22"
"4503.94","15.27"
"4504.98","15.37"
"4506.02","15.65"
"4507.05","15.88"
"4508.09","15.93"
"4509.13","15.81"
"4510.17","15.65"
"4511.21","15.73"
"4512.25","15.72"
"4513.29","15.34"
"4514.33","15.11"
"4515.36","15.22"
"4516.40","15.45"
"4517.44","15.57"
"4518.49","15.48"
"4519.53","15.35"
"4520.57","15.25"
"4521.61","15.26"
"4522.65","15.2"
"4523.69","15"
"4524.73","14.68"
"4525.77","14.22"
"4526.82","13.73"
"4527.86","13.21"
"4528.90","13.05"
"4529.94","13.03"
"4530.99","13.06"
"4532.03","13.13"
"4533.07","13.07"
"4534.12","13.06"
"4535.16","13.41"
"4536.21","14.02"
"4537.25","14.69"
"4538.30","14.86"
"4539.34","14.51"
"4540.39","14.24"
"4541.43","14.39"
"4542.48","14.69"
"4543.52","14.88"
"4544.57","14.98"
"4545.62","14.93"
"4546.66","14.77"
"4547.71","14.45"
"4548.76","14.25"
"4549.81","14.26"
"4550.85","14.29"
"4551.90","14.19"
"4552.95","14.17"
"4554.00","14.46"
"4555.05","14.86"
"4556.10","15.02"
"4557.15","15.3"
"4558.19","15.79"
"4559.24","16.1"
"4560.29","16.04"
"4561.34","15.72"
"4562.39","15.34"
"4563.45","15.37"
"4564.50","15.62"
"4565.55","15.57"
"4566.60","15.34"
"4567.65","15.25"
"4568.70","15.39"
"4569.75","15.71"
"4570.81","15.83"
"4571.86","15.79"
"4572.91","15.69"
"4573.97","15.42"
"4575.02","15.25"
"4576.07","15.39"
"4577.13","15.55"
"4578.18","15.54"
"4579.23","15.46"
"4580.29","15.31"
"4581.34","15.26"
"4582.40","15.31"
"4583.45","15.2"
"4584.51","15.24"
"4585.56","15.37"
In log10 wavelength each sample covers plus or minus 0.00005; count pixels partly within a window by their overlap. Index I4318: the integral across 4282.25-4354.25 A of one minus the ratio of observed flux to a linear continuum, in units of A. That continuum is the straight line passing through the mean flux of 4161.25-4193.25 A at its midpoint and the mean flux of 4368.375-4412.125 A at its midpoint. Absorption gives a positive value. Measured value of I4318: 4.0 A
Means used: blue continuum 9.96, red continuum 11.9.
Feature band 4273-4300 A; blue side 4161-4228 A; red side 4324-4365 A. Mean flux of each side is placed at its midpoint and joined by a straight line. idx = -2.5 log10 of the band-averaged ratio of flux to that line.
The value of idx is 0.12 mag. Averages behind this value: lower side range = 10.1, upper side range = 11.9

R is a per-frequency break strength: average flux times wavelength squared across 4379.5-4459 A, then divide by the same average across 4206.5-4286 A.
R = 1.31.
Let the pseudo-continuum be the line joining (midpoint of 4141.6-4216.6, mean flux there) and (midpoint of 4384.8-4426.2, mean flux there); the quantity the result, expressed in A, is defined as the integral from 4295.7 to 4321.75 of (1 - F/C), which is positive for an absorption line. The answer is 4.10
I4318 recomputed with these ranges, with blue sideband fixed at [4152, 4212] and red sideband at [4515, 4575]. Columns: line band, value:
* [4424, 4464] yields 0.5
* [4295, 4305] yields 2.7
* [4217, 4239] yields 0.9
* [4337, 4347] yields 0.7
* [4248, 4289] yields 2.6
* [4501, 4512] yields -1.0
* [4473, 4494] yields -0.9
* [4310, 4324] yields 0.7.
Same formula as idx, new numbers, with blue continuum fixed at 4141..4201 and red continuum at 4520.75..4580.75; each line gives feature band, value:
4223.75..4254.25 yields 0.032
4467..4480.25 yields -0.055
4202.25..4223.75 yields -0.020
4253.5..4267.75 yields 0.026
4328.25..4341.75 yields 0.034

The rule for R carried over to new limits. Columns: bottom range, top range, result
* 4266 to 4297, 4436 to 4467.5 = 1.41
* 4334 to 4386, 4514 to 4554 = 1.30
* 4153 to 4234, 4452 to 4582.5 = 1.68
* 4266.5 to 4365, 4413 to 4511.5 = 1.38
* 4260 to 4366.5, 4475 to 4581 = 1.51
